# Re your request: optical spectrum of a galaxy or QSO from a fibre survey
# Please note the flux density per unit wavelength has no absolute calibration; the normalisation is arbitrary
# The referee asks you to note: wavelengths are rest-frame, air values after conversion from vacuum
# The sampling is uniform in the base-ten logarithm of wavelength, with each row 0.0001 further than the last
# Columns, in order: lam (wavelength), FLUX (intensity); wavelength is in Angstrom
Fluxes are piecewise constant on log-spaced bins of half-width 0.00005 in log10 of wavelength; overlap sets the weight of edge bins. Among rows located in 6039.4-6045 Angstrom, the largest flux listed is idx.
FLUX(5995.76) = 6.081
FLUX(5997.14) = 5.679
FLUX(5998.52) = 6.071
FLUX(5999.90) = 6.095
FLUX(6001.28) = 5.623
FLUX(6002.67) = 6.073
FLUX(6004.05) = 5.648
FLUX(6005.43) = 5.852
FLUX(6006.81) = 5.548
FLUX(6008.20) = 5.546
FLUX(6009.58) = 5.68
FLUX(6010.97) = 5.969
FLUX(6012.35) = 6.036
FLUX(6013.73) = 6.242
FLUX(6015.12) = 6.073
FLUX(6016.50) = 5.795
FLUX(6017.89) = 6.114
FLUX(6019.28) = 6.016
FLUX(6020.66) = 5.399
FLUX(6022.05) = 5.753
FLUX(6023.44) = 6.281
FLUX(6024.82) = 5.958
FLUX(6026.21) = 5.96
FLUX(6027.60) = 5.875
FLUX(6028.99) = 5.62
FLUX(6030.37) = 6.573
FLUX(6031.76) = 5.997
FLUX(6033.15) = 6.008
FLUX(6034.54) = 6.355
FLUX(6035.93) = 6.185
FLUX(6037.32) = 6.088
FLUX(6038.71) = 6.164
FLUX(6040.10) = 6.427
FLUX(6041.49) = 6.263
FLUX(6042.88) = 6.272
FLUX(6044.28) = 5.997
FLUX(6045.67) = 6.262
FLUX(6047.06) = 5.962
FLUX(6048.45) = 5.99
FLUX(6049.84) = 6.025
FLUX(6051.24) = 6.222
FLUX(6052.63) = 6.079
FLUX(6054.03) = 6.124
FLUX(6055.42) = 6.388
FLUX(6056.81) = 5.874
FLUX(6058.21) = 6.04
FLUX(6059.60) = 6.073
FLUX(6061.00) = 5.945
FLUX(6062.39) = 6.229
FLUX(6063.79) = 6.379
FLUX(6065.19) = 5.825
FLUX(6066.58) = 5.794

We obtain 6.427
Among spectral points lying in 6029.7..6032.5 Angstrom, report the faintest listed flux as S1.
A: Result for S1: 5.997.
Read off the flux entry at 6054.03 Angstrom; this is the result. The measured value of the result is 6.124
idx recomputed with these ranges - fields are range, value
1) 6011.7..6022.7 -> 6.242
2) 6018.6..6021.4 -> 6.016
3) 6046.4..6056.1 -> 6.388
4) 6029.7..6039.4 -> 6.573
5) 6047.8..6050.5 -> 6.025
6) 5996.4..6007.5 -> 6.095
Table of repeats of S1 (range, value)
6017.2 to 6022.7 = 5.399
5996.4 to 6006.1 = 5.623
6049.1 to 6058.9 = 5.874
